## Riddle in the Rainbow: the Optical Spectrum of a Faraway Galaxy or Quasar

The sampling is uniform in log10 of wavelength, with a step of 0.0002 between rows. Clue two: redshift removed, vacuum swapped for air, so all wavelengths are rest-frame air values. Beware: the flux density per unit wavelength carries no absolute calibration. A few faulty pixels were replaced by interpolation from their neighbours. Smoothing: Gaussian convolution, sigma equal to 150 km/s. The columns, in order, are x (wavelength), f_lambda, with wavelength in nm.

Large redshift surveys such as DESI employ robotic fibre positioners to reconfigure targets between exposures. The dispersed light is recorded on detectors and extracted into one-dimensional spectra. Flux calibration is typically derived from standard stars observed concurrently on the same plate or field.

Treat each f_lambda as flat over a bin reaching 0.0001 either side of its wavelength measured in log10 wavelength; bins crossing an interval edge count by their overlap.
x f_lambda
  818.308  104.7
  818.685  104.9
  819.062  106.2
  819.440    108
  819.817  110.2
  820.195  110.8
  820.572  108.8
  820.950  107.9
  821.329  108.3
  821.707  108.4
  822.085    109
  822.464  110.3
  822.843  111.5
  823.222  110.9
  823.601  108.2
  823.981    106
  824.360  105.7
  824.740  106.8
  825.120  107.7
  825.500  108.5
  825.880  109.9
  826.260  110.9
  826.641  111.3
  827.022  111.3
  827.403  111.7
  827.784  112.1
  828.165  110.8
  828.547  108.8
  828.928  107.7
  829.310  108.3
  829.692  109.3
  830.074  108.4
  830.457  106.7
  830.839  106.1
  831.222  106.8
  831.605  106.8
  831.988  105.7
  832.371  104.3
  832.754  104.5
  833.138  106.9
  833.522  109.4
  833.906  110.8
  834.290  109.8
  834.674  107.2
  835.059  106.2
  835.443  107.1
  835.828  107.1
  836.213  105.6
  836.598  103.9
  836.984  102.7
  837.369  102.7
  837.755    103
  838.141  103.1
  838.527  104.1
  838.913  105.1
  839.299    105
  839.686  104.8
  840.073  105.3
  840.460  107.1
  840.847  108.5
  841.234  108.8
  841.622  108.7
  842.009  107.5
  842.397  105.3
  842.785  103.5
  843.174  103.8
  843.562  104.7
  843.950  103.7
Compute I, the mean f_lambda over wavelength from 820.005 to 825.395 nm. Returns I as 109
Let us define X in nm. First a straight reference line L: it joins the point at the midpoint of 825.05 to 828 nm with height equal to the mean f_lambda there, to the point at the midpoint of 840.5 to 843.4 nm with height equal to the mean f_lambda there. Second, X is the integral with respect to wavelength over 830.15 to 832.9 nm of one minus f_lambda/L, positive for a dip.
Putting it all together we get 0.08 nm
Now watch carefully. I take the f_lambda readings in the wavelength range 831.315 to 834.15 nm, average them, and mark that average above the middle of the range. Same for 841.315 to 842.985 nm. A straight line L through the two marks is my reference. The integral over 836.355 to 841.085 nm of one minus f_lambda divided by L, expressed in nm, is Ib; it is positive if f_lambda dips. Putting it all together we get 0.085 nm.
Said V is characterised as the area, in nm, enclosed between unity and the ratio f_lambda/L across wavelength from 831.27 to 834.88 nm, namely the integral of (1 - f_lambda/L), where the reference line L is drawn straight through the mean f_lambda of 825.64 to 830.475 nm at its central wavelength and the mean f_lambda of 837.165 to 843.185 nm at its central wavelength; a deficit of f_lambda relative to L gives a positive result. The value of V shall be 0.03 nm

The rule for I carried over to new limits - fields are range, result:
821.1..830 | 109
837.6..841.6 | 106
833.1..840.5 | 106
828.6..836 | 107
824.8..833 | 108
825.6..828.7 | 111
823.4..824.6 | 107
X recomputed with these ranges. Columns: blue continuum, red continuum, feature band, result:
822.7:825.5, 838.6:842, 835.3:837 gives 0.02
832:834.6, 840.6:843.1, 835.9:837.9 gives 0.06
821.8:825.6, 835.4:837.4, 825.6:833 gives -0.11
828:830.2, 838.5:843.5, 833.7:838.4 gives 0.06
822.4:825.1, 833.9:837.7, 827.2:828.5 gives -0.04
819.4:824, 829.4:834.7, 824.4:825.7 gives 0.01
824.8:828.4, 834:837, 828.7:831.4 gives 0.03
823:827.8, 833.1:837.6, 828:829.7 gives -0.01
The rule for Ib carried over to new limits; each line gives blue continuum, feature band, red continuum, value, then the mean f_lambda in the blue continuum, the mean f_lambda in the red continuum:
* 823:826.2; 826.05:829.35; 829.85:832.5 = -0.094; 108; 106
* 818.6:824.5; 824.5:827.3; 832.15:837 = -0.041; 109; 107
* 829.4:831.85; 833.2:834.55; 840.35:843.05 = -0.029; 107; 107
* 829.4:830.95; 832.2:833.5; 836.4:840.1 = 0.008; 108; 104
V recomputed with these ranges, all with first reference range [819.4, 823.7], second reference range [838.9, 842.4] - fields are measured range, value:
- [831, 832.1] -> 0.016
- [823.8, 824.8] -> 0.027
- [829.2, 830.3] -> -0.003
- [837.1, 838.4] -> 0.051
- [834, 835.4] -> -0.004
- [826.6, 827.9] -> -0.035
